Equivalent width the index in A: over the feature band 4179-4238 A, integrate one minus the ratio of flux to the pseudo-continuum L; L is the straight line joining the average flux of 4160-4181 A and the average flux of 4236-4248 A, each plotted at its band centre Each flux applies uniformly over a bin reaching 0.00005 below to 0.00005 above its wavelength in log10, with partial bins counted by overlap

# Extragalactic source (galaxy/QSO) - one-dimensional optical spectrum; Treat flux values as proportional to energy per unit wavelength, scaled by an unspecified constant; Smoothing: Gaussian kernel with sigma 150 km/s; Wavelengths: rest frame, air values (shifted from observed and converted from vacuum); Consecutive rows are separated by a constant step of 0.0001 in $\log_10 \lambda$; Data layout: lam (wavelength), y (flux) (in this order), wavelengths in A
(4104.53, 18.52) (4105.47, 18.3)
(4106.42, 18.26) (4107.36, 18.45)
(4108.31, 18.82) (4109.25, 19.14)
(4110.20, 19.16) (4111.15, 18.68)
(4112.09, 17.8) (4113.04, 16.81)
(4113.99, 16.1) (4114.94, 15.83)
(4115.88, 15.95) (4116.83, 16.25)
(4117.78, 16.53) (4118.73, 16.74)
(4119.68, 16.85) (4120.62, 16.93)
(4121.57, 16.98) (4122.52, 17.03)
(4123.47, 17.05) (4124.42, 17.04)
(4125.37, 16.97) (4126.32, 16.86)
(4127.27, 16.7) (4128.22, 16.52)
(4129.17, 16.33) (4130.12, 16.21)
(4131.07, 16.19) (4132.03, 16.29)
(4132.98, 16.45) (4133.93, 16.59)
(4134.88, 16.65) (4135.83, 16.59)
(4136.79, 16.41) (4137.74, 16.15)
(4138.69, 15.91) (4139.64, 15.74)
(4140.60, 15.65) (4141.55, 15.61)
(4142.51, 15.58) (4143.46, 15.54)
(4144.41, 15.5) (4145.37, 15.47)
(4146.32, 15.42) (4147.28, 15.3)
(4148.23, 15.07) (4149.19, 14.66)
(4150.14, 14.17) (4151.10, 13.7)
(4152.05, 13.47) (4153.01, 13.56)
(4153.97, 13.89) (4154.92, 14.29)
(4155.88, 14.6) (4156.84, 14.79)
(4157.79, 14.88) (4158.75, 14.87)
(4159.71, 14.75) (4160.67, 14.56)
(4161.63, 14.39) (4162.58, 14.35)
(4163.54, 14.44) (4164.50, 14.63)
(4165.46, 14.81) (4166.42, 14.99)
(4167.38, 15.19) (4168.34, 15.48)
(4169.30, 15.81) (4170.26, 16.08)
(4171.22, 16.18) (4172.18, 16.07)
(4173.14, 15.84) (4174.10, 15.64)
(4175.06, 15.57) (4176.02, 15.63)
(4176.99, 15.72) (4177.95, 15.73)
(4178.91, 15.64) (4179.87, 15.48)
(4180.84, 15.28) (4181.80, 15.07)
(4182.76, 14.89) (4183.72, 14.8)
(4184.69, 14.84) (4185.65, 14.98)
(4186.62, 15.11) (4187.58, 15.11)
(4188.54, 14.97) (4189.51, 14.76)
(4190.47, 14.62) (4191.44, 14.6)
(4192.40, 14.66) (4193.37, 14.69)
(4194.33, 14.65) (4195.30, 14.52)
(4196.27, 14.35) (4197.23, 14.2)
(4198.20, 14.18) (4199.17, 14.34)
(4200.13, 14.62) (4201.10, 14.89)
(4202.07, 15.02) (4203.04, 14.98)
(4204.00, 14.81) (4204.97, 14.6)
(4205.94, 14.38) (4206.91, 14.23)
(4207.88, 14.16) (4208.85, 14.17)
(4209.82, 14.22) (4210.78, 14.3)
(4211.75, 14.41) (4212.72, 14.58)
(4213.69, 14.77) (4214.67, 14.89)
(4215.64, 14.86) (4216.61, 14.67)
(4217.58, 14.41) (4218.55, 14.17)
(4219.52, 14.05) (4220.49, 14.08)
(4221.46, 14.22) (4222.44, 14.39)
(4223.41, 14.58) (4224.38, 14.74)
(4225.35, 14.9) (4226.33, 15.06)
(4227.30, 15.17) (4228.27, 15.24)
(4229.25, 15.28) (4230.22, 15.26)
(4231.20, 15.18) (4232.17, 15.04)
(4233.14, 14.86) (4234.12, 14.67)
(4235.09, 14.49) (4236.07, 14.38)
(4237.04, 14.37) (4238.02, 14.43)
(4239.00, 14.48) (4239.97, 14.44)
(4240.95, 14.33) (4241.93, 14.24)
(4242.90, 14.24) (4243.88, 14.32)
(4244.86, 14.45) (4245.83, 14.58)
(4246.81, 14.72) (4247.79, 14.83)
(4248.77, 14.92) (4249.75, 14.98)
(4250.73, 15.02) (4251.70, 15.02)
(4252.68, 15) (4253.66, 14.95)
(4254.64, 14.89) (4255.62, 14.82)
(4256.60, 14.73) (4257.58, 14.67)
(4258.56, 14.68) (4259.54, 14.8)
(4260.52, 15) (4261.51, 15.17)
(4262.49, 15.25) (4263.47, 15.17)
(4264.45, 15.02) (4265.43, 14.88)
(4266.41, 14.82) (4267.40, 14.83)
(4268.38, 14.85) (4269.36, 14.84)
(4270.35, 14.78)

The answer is 0.7 A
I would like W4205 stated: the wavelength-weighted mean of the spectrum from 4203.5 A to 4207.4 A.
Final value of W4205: 14.5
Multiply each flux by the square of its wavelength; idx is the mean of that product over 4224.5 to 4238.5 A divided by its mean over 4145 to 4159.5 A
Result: 1.06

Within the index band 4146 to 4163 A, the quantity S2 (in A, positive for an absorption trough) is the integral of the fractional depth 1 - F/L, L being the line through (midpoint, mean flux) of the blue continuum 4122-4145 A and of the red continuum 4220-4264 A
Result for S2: 1.6 A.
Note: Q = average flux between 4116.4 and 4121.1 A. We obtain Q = 16.7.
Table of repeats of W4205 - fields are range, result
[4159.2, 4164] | 14.5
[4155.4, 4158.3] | 14.8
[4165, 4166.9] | 14.9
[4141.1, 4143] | 15.6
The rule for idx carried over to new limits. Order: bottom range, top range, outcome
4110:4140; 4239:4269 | 0.94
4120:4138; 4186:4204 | 0.91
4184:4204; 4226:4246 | 1.02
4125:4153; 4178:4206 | 0.97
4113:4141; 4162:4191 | 0.95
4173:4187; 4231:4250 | 0.98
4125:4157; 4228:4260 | 1.00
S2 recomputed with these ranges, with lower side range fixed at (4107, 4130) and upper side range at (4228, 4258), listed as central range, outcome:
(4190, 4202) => 0.8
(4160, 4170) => 0.8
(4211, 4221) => 0.5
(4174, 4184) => 0.3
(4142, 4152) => 1.0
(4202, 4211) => 0.6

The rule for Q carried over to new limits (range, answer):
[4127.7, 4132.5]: 16.3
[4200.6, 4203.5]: 14.9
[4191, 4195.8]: 14.6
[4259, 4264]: 15.1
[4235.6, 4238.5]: 14.4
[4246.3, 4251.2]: 14.9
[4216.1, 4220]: 14.3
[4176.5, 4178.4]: 15.7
